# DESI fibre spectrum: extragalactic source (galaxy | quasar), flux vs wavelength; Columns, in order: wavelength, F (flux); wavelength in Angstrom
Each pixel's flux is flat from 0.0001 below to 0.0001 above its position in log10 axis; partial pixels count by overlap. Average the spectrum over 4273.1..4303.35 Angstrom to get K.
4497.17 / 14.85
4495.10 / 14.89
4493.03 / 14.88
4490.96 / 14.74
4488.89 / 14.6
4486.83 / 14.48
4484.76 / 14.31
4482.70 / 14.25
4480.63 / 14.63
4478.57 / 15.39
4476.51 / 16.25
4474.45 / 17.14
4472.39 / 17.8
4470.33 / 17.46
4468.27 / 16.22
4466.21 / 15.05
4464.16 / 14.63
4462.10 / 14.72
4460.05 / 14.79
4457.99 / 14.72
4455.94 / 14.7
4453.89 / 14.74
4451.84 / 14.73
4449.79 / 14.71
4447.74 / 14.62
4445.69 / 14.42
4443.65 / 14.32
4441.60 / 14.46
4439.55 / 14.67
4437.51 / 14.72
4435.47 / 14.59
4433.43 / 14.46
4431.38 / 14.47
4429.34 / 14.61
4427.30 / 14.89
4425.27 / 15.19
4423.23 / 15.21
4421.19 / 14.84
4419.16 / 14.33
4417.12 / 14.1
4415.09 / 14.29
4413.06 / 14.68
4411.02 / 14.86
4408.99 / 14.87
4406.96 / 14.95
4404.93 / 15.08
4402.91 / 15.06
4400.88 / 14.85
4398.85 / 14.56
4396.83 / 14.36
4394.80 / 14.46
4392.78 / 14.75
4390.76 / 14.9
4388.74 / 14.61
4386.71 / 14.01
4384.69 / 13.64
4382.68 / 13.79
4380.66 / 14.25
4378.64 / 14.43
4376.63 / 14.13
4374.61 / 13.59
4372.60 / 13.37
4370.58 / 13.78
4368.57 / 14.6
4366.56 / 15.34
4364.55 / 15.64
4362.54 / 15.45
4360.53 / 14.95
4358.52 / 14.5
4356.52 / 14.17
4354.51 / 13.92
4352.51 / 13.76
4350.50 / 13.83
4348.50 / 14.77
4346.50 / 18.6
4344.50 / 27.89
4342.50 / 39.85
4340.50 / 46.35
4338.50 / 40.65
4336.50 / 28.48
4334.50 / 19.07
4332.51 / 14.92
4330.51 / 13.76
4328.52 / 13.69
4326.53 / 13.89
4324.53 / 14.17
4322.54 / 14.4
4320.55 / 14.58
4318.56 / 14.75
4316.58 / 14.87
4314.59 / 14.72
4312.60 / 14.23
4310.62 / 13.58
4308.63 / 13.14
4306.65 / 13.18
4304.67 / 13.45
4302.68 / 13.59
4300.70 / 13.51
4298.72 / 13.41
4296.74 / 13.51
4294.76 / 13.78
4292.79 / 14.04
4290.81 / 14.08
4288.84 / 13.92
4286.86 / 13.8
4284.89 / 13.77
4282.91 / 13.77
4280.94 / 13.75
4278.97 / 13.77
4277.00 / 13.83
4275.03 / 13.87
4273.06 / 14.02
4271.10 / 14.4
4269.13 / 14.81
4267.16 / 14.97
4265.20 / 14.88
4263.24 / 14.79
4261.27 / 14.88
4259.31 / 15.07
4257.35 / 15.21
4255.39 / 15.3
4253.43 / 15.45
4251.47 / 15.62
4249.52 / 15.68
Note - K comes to 13.8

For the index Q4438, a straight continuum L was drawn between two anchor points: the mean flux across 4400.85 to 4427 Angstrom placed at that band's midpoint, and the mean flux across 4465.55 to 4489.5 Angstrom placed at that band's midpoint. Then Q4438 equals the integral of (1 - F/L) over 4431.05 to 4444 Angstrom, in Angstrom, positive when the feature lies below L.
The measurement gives 0.5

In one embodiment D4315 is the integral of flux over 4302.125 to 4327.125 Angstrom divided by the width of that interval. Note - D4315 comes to 14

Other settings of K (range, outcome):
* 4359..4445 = 14.6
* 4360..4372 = 14.9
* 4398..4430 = 14.8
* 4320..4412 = 17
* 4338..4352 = 27.9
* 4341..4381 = 16.9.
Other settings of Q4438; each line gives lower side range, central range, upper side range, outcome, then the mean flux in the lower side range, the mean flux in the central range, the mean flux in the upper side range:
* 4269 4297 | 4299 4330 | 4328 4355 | 7.99 Angstrom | 13.9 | 14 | 23.2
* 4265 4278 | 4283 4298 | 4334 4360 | 2.53 Angstrom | 14.4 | 13.8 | 23.4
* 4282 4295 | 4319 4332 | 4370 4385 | -0.24 Angstrom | 13.9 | 14.1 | 13.9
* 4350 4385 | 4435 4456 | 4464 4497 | 0.66 Angstrom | 14.3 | 14.6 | 15.4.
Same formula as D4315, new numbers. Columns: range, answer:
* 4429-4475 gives 15.1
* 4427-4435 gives 14.6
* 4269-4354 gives 16.9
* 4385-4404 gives 14.6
